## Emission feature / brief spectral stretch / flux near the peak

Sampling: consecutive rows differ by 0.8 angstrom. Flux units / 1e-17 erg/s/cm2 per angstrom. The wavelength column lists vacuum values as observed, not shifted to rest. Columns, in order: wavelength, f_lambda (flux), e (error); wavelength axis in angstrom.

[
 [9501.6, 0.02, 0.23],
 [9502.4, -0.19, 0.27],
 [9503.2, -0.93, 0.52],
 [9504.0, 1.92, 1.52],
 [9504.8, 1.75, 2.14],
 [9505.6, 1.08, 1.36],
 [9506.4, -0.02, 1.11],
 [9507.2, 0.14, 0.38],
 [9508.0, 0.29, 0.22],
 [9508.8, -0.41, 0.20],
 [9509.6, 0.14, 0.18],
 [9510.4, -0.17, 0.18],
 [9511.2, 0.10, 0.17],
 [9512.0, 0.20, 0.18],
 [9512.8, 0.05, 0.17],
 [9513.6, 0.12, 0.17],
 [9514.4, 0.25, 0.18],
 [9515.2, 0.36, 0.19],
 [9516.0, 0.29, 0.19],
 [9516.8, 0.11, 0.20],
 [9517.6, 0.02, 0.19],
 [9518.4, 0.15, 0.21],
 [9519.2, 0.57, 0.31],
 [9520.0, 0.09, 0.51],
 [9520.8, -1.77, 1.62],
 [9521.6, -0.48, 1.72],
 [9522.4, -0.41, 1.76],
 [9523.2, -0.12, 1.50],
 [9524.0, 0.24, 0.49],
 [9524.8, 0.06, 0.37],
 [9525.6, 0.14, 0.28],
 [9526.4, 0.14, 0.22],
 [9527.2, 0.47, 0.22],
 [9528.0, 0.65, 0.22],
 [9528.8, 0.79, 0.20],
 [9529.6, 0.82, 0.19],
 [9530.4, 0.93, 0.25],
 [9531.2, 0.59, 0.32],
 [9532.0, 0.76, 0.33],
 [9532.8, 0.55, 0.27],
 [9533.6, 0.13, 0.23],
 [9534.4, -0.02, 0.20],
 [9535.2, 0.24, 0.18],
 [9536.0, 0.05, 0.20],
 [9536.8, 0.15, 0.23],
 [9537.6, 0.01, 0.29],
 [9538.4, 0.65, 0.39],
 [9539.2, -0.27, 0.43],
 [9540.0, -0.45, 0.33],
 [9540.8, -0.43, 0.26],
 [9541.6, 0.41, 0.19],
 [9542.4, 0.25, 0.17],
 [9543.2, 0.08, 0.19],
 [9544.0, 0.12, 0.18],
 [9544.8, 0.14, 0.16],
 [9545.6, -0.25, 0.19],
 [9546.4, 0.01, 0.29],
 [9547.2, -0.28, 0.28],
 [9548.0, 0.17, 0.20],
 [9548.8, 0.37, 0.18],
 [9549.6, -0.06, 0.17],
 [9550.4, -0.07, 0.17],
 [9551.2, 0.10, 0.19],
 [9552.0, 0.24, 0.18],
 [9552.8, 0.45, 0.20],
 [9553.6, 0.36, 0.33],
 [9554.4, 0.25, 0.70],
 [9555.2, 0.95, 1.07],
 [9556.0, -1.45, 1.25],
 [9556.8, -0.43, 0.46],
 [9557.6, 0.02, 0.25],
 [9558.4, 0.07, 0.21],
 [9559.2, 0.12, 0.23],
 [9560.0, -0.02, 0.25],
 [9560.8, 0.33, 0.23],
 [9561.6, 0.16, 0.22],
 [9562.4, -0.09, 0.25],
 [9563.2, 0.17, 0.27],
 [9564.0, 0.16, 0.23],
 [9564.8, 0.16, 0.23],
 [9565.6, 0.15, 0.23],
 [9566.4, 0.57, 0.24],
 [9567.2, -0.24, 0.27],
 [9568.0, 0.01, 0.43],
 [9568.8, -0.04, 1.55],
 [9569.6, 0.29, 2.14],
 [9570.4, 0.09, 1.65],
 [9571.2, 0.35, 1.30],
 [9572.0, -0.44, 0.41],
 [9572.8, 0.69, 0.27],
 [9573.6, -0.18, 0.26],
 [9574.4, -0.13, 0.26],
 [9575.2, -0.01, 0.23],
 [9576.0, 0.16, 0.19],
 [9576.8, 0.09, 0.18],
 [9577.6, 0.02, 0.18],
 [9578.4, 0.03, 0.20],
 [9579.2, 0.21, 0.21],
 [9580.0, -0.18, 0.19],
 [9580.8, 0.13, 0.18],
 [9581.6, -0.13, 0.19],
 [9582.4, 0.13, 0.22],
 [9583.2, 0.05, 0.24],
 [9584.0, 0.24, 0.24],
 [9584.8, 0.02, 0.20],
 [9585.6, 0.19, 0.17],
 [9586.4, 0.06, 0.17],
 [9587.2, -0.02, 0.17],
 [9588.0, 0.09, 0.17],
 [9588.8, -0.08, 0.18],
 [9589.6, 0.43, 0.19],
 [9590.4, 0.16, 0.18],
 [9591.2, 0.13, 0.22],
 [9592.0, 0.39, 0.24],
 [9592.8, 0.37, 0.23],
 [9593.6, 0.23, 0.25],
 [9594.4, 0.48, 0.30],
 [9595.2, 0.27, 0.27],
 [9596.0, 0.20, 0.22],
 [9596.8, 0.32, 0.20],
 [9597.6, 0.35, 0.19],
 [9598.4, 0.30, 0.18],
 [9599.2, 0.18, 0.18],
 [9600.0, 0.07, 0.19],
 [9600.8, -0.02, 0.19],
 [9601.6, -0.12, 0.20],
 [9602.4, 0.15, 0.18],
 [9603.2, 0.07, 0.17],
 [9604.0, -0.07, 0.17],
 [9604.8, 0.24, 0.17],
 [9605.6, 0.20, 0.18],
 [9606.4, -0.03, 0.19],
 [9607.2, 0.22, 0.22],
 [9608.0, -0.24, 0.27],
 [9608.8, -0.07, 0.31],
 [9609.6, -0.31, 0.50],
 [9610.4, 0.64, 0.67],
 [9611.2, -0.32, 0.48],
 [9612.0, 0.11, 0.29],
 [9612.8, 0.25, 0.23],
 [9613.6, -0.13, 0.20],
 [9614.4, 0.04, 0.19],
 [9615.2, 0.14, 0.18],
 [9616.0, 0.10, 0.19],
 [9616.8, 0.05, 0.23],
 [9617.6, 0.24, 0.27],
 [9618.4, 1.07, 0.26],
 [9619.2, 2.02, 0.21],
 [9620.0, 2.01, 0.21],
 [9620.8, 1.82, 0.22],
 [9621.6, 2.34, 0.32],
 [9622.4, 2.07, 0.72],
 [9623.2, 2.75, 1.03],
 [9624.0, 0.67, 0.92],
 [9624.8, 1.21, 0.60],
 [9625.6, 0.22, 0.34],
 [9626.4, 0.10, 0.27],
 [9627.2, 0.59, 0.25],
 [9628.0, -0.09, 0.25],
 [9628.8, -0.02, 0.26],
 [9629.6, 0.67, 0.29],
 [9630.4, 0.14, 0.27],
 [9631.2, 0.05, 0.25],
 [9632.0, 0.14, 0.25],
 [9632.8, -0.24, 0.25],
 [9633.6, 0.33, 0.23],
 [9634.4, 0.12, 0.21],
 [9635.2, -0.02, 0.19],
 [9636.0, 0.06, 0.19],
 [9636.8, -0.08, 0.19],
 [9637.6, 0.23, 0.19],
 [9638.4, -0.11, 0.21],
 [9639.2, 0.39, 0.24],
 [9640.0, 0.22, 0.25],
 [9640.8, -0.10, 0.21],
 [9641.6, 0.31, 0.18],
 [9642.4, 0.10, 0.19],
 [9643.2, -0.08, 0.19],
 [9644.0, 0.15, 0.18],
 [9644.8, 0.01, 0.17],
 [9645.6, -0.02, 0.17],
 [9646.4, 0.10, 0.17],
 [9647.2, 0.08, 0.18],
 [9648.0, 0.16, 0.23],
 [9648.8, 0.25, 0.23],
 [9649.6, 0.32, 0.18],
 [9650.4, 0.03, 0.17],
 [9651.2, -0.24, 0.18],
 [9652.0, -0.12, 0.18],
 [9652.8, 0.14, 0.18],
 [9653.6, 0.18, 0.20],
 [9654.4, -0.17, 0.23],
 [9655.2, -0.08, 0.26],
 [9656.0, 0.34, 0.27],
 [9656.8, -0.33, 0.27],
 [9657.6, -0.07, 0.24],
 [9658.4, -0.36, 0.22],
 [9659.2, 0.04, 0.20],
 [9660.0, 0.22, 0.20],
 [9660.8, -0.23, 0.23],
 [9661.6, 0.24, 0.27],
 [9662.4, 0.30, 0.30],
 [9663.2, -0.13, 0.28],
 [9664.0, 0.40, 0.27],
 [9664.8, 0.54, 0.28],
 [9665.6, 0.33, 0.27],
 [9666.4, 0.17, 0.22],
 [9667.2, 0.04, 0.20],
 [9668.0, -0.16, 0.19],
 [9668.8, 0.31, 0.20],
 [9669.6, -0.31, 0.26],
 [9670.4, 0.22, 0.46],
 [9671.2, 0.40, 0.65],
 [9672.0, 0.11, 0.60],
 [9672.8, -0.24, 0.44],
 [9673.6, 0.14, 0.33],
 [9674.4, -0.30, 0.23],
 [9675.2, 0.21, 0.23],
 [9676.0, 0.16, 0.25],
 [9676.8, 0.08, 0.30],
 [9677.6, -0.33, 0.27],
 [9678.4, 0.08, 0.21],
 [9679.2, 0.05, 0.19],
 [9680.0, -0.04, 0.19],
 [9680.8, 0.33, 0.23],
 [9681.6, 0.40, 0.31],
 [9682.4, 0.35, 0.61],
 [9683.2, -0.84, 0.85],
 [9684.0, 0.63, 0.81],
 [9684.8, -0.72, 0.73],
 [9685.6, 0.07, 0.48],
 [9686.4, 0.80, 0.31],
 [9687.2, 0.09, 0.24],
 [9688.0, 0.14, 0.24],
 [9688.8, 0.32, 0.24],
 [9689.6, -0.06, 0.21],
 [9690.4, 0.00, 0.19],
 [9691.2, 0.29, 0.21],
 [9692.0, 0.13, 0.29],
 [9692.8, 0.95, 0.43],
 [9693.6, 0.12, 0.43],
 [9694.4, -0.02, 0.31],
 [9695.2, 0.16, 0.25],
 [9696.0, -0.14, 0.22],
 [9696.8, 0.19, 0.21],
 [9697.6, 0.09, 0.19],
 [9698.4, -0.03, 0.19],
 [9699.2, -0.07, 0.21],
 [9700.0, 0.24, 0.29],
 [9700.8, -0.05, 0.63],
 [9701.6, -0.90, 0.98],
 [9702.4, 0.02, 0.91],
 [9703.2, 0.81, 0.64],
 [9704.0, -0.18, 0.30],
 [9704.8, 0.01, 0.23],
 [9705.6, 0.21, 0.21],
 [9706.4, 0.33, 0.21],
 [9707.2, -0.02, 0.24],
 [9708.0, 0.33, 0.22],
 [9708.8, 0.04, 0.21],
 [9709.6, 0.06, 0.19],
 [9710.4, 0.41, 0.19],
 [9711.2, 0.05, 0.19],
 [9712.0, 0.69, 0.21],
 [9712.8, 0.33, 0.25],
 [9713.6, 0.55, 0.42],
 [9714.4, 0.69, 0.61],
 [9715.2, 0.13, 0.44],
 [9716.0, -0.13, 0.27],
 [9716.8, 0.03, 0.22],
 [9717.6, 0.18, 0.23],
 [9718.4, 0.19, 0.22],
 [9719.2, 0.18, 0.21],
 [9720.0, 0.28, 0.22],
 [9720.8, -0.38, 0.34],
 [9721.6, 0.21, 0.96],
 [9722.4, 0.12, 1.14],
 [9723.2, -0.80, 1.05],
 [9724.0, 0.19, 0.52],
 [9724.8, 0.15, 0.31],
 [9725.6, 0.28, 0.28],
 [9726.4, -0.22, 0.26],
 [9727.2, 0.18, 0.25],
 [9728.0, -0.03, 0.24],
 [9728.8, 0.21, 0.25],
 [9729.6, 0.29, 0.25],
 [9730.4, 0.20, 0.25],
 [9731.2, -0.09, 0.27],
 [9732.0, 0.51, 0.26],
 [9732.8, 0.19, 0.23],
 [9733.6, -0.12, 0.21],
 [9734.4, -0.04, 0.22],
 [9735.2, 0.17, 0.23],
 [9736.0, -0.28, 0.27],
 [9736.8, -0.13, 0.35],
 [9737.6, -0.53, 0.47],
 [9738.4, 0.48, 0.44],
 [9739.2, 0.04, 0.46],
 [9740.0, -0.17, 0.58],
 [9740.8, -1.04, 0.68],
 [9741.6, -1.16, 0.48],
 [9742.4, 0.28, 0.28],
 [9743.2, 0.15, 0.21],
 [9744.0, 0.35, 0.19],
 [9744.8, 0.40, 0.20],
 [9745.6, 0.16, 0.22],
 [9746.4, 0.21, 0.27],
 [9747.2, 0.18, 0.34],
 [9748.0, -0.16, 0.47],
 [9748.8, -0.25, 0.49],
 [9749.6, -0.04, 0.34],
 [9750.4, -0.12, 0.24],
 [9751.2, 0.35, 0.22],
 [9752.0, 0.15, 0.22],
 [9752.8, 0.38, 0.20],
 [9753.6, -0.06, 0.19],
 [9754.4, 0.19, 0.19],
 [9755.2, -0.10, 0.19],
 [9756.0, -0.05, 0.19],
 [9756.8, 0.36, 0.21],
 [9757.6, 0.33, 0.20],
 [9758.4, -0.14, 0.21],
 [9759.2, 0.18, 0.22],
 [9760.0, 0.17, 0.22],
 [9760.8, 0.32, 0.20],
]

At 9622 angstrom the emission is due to [O III] 5007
